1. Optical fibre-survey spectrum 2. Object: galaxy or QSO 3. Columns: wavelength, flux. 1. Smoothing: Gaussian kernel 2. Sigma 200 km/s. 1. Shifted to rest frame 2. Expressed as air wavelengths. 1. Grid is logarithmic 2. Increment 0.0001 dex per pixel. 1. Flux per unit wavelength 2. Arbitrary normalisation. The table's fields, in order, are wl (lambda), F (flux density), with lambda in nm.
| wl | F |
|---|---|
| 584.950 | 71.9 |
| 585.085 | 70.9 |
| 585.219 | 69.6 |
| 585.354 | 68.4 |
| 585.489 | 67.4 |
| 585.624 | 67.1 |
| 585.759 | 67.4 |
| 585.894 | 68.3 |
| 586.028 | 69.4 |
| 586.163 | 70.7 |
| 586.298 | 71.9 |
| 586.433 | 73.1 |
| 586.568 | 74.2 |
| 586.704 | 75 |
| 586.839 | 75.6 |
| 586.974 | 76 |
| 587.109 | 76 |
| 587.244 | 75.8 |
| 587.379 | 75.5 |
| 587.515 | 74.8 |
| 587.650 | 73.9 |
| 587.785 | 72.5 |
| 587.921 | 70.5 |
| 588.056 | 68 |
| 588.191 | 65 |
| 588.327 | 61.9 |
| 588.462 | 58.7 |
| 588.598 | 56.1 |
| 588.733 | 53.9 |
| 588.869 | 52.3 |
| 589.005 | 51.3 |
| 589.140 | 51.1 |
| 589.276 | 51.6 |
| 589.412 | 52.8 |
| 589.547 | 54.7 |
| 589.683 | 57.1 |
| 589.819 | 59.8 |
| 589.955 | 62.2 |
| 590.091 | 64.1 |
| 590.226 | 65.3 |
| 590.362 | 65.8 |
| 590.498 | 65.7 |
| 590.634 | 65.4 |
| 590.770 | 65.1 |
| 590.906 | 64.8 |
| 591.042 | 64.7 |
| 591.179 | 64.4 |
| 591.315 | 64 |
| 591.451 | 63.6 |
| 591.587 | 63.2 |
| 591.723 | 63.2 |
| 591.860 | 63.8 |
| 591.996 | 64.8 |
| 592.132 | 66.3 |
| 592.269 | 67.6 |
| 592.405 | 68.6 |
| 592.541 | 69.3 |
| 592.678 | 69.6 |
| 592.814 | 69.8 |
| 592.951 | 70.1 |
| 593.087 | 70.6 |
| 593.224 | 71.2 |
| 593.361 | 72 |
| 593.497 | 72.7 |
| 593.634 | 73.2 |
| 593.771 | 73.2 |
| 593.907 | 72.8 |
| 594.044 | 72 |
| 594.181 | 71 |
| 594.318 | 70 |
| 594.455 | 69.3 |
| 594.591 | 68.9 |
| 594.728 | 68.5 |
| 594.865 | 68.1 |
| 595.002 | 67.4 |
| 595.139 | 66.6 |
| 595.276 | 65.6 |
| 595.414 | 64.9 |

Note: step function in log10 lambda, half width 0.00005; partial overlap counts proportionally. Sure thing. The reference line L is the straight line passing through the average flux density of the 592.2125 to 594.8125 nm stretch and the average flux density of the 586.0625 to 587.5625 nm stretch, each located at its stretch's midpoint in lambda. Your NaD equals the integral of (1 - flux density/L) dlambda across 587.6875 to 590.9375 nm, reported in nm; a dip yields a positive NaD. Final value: 0.54 nm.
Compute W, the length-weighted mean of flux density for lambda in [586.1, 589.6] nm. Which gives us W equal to 65.9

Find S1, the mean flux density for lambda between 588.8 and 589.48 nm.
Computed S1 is 51.8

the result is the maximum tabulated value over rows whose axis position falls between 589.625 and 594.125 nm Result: 73.2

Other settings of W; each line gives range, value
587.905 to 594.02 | 64.1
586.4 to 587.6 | 75.1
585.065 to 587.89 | 72.1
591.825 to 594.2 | 70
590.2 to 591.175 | 65.1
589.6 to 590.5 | 62.5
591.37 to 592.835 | 66.2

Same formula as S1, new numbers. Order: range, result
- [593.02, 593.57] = 71.6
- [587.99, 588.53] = 63.4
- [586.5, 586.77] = 74.4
